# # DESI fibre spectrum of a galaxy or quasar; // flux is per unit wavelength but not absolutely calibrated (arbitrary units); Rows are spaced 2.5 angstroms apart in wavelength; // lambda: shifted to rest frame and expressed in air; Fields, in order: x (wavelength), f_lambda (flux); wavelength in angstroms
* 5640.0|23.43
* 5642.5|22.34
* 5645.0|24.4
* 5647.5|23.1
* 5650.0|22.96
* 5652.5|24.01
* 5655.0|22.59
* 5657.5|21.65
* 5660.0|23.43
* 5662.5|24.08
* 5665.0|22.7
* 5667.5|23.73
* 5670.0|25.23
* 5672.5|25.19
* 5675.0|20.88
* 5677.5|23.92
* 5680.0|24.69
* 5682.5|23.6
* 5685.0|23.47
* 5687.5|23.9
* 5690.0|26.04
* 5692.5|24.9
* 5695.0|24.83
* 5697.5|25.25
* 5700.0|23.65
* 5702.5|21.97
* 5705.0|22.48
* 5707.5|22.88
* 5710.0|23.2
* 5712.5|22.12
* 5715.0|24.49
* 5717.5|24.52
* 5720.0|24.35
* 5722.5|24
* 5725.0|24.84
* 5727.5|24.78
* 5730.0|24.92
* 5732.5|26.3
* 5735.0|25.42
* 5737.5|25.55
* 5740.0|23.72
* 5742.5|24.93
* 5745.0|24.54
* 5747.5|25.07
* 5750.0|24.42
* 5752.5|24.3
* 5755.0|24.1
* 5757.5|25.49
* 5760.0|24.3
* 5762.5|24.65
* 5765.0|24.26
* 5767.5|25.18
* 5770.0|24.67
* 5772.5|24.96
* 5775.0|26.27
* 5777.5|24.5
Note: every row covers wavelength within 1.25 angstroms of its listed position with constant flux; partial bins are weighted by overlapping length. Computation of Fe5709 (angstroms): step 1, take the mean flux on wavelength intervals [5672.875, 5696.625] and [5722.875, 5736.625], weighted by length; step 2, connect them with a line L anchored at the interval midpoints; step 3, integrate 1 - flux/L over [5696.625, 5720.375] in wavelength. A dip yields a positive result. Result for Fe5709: 1.2 angstroms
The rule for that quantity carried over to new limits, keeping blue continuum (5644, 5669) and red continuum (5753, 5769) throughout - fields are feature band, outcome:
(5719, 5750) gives -0.7 angstroms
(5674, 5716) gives 0.2 angstroms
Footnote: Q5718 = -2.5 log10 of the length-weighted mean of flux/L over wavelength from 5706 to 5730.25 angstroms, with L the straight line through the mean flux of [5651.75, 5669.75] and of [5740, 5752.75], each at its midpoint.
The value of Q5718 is 0.01 mag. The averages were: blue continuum 23.3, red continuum 24.6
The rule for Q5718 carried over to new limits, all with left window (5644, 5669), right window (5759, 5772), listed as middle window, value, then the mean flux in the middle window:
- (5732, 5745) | -0.033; 25.1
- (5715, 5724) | -0.012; 24.3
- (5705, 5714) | 0.055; 22.7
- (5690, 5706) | -0.011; 24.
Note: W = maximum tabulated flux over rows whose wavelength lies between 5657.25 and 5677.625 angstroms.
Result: 25.23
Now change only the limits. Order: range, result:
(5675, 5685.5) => 24.69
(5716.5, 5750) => 26.3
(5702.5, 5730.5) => 24.92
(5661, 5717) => 26.04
